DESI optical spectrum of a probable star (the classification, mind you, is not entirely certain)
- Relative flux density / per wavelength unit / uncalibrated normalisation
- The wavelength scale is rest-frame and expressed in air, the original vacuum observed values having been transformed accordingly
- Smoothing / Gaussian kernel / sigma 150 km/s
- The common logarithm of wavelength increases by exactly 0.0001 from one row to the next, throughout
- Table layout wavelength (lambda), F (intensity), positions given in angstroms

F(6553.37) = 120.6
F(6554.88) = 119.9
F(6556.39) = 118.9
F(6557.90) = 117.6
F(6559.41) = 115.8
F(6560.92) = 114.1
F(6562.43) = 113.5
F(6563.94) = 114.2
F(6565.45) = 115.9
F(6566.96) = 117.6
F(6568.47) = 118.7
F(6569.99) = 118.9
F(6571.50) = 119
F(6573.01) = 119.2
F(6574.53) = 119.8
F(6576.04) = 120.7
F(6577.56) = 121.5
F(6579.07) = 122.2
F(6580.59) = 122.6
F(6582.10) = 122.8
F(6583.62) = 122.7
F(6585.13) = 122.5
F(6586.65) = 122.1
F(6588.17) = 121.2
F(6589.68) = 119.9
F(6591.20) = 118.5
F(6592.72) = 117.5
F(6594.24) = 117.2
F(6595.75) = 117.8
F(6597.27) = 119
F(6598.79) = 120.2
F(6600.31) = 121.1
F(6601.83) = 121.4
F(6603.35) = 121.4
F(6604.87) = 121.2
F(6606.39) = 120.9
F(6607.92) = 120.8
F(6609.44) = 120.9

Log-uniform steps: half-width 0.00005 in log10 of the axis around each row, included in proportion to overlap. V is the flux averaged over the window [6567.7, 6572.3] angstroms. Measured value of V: 119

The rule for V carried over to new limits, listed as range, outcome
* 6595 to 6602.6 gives 120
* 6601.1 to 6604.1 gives 121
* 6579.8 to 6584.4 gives 123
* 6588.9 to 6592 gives 119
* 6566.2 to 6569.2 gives 118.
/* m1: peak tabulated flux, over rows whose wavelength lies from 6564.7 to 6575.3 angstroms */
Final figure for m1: 119.8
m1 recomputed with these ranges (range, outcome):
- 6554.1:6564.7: 119.9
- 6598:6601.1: 121.1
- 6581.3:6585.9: 122.8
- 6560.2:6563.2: 114.1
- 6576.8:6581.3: 122.6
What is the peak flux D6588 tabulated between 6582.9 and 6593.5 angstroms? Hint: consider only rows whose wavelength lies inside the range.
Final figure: 122.7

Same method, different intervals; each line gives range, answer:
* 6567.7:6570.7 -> 118.9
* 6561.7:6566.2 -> 115.9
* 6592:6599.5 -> 120.2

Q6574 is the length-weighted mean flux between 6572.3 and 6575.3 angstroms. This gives 119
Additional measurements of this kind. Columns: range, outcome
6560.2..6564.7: 114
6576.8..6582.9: 122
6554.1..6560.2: 118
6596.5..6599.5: 120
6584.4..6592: 121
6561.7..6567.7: 115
